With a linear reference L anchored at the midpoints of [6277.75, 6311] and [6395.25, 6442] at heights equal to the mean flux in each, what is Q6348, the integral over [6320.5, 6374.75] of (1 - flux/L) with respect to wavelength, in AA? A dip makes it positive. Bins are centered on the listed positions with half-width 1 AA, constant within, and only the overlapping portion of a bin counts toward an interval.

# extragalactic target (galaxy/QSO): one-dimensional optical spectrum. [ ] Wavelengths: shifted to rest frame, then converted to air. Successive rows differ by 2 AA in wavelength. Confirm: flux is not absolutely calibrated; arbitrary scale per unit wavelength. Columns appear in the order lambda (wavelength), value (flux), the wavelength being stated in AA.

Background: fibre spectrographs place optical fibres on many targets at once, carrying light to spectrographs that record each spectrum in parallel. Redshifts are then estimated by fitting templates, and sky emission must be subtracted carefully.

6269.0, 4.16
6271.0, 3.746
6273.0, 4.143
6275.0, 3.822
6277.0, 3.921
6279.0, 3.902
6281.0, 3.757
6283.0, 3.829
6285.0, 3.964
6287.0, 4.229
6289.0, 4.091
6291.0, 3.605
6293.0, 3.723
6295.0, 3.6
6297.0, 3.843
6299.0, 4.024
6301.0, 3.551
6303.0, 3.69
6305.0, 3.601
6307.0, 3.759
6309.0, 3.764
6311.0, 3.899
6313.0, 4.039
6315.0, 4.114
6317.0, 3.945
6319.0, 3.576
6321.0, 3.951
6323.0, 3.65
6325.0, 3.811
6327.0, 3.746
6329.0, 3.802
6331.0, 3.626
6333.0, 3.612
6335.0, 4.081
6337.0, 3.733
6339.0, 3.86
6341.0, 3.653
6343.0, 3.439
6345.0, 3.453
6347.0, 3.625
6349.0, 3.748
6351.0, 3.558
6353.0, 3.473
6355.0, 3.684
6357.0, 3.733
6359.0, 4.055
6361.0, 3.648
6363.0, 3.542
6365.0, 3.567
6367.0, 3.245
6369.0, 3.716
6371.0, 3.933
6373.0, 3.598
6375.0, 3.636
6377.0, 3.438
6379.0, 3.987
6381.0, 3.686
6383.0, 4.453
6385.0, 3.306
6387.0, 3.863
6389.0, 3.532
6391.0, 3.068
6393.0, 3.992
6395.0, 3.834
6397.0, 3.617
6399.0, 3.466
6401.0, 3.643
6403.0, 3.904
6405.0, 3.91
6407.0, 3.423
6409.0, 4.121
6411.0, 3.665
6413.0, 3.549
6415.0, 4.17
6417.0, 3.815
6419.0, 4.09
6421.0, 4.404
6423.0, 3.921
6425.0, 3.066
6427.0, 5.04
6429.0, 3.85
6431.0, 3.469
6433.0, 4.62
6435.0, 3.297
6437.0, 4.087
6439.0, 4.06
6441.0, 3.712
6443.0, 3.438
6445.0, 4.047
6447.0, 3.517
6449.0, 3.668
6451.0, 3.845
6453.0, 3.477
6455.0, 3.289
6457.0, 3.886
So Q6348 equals 2.1 AA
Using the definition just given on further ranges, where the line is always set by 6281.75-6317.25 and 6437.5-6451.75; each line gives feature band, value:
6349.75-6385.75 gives 1.2 AA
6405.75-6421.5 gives -0.4 AA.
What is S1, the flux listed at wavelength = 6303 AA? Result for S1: 3.69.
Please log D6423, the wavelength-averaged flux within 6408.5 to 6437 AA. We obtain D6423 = 3.94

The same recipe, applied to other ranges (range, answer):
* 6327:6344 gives 3.73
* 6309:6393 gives 3.71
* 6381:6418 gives 3.74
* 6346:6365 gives 3.67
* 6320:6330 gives 3.79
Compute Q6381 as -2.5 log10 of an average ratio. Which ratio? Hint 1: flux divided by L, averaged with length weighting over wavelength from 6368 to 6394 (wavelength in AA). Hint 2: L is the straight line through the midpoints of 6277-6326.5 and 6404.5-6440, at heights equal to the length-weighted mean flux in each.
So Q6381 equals 0.05 mag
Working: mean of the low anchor 3.83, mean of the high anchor 3.92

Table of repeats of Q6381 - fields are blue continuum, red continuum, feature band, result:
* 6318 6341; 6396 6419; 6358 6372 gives 0.03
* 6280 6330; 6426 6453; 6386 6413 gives 0.05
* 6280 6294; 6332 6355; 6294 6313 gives 0.02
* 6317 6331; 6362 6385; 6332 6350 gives 0.01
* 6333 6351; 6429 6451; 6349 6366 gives 0.01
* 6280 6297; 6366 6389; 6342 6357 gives 0.05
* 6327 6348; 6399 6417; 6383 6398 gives 0.03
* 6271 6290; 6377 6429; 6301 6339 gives 0.03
